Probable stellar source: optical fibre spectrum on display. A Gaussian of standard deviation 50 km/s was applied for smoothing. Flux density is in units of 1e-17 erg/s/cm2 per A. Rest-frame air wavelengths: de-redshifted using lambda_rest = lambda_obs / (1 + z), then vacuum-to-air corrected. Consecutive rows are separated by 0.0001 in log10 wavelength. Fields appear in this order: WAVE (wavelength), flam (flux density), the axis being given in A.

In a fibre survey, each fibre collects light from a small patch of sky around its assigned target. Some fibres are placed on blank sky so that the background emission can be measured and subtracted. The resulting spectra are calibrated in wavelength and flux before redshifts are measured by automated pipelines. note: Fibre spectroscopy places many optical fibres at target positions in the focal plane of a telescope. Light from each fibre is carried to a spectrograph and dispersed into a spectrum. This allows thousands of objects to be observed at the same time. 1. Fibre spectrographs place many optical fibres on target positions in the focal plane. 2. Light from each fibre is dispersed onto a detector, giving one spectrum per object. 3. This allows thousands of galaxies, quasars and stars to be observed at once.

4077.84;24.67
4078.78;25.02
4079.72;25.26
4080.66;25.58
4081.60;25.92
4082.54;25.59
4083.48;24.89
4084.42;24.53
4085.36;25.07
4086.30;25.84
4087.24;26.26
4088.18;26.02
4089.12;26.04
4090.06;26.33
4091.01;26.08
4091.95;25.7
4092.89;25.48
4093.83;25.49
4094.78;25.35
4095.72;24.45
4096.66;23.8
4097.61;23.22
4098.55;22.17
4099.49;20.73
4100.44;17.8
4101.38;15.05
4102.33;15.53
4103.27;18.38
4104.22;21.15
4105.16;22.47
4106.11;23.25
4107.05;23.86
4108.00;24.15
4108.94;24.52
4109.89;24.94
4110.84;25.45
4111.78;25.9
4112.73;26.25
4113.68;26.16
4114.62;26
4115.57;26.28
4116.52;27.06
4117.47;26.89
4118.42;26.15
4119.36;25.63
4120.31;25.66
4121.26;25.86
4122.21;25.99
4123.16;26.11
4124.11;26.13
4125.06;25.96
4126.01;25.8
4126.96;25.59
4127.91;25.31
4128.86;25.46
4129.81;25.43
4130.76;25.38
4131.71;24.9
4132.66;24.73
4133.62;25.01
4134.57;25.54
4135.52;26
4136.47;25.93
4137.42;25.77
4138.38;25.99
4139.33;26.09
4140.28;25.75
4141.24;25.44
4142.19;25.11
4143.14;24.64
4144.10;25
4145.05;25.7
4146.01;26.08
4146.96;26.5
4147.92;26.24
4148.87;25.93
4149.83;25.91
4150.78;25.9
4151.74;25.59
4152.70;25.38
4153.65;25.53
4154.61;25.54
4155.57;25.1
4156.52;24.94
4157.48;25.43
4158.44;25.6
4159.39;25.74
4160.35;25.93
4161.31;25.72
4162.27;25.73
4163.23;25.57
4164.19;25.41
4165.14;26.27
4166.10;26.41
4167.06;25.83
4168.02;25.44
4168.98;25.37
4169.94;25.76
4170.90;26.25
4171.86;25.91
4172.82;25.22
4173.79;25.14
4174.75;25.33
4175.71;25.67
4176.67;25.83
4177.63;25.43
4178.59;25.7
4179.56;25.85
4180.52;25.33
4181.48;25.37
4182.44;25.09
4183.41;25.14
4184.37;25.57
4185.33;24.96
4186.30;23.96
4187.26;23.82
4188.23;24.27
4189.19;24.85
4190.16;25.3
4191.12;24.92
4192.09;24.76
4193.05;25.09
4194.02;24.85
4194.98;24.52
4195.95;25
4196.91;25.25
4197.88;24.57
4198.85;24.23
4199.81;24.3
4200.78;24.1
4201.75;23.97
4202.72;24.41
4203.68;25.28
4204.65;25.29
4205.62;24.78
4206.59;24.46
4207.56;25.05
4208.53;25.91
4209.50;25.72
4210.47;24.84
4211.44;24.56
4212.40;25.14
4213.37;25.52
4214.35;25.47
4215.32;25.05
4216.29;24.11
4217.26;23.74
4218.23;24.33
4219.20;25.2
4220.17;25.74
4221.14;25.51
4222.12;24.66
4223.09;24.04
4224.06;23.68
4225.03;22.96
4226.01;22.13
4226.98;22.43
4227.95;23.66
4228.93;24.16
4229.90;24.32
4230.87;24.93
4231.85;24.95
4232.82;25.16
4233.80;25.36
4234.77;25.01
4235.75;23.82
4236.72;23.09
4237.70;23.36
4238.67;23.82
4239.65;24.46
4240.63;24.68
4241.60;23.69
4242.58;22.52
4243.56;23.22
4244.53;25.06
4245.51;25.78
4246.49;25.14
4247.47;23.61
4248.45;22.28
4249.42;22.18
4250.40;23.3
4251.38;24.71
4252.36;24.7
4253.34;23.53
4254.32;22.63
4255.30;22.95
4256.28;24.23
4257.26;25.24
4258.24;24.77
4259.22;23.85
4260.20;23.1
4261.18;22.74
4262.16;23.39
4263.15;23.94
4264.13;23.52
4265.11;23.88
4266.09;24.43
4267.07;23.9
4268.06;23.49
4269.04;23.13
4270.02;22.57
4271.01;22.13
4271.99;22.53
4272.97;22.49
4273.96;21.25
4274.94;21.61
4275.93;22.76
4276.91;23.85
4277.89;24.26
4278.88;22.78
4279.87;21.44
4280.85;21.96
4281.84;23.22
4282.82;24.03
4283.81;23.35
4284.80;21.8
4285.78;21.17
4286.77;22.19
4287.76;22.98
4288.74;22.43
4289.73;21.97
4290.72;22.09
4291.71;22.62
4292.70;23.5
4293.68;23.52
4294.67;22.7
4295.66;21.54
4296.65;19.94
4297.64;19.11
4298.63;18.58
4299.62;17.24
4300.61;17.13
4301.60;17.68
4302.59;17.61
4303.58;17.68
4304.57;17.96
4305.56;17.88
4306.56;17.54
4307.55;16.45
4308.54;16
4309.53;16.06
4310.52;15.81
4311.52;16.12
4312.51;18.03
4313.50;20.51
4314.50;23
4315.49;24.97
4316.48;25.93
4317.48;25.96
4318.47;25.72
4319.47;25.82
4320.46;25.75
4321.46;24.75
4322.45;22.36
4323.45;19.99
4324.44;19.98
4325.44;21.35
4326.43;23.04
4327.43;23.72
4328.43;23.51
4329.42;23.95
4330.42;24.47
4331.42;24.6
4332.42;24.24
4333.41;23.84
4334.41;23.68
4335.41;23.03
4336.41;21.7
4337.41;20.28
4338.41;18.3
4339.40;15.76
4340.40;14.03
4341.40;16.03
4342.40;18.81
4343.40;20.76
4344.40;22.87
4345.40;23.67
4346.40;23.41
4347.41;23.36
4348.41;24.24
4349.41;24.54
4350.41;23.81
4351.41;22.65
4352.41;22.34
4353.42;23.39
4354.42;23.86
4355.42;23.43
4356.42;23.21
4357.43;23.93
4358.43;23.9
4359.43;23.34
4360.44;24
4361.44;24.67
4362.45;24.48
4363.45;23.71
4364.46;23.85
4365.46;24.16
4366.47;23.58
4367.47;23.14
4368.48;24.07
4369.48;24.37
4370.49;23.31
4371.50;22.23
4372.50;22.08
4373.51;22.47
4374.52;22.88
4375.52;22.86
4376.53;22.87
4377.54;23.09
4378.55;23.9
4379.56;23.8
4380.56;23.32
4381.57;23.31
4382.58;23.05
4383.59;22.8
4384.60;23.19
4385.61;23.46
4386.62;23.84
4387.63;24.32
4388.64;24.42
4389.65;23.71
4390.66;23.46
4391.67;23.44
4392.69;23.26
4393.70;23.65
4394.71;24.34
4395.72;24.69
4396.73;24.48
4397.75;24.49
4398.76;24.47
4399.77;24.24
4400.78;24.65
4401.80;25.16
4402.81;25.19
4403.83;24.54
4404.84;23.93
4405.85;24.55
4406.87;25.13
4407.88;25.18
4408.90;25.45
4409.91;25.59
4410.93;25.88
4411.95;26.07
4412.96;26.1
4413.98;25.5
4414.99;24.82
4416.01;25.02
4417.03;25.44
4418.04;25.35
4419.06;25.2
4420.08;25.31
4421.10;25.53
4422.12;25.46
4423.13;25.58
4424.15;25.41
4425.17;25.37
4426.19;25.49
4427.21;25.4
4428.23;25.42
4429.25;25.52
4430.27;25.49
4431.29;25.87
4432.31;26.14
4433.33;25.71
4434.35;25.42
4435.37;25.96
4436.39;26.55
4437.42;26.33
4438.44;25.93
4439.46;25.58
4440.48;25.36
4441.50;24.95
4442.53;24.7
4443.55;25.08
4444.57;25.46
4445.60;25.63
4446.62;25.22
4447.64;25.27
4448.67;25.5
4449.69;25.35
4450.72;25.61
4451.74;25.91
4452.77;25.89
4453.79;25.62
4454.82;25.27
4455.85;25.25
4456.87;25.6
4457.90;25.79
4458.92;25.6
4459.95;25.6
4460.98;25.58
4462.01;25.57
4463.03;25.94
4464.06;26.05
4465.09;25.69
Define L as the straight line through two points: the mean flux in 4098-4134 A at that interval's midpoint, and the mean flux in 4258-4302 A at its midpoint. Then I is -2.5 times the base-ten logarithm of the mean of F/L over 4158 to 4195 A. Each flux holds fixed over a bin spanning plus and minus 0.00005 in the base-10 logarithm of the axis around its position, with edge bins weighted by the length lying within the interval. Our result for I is -0.08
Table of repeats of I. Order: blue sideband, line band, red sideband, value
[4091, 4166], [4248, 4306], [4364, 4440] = 0.116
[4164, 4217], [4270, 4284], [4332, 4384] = 0.055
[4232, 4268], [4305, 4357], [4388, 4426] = 0.128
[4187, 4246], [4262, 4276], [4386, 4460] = 0.077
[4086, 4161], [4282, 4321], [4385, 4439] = 0.199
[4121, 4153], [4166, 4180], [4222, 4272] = -0.026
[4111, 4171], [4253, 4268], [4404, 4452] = 0.083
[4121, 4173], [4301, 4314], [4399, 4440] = 0.420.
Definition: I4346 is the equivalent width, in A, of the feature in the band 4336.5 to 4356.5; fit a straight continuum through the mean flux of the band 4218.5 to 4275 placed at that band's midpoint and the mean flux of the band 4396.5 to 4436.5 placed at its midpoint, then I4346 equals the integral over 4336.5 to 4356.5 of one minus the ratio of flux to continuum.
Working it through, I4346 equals 2.7 A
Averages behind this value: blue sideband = 23.8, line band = 21.4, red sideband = 25.3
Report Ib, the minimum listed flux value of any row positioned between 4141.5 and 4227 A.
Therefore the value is 22.13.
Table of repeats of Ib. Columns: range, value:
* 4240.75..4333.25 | 15.81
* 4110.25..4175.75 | 24.64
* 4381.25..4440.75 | 22.8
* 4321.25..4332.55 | 19.98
